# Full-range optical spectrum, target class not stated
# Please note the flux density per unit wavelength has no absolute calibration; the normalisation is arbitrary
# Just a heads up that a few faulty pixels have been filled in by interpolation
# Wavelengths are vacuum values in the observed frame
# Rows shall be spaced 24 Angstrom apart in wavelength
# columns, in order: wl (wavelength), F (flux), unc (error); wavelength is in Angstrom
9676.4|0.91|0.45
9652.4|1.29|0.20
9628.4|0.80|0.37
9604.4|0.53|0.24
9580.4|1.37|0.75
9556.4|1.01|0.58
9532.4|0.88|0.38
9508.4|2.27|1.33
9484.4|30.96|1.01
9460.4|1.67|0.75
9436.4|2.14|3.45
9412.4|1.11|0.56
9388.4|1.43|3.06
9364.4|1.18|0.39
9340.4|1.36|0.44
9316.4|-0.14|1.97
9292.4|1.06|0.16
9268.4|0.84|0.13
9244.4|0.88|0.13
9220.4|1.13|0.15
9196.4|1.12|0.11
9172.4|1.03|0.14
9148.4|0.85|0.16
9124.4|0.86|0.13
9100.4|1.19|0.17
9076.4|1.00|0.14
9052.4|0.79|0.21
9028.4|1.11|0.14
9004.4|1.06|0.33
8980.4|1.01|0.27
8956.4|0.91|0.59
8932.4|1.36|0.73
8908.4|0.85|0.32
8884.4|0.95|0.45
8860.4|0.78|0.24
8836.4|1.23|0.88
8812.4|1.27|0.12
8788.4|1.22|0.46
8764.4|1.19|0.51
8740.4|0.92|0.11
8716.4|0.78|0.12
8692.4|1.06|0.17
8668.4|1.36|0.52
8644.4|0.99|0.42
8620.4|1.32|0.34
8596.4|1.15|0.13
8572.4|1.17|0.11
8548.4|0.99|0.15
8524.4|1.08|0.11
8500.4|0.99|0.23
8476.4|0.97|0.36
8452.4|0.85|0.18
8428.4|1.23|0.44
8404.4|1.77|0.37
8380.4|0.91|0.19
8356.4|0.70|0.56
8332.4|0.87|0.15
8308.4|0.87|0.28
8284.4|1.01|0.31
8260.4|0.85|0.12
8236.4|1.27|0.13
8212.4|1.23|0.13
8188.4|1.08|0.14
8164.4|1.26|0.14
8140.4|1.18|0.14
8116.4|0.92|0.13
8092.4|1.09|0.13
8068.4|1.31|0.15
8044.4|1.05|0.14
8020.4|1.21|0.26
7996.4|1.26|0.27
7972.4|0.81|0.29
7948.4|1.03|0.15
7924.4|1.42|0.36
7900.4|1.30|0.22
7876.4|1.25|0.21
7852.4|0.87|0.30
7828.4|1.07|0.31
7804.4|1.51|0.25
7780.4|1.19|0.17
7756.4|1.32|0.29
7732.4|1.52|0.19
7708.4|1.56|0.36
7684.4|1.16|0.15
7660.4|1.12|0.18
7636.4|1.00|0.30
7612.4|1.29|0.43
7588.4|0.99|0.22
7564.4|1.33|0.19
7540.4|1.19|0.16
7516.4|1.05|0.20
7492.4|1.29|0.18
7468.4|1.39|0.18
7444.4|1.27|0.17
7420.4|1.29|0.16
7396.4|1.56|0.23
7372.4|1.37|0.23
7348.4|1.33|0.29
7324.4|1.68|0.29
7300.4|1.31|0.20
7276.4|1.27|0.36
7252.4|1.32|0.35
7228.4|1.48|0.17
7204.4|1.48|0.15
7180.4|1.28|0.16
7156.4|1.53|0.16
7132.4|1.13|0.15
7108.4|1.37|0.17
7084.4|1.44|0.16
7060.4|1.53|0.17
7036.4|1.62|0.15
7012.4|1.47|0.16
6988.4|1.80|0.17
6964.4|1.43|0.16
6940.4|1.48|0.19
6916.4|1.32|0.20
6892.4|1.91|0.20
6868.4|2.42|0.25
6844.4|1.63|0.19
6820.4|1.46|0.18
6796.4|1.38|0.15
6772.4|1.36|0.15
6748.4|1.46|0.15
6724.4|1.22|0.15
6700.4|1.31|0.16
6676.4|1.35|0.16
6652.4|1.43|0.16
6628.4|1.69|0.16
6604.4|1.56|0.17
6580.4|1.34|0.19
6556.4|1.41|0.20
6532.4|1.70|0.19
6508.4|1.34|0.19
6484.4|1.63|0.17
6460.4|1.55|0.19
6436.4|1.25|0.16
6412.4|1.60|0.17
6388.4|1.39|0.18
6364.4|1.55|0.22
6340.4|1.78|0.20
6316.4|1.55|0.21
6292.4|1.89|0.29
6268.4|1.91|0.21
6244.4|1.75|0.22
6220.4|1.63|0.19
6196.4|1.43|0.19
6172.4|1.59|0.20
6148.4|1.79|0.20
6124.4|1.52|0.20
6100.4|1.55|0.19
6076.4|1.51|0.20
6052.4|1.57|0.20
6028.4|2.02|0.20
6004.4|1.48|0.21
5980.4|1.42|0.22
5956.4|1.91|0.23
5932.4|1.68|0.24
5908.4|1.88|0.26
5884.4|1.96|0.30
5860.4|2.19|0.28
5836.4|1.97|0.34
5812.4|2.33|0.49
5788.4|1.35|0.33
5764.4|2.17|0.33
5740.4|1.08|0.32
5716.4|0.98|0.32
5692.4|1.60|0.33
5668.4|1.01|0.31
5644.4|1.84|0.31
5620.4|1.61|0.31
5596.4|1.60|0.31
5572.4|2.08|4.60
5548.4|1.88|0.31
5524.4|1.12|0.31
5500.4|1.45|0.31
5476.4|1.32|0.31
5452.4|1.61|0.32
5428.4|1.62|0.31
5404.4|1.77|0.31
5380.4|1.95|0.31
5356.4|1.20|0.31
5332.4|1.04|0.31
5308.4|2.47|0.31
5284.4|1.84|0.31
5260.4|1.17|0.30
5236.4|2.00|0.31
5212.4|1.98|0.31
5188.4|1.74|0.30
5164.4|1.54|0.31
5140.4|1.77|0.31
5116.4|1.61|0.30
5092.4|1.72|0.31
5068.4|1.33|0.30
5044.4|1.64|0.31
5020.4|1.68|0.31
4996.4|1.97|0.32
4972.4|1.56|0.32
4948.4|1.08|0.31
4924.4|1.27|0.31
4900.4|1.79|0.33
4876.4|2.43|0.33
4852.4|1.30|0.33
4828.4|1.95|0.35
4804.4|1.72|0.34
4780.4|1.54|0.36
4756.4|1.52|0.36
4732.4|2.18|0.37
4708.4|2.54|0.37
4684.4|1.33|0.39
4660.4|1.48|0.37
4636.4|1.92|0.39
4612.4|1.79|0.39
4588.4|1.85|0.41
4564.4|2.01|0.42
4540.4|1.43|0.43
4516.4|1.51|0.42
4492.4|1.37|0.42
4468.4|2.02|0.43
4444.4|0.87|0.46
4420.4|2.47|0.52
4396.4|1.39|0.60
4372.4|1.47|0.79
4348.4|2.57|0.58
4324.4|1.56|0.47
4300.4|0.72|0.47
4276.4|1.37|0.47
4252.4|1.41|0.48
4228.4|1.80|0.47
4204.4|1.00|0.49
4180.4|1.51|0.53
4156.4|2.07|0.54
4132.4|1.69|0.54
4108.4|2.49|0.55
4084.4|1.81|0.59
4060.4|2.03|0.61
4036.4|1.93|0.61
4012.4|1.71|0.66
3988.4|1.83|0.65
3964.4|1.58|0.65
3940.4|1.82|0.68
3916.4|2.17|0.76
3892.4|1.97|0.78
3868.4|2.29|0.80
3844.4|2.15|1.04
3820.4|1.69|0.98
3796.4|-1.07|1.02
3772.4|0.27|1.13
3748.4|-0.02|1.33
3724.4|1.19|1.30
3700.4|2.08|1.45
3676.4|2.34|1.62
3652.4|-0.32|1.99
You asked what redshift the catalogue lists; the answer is 0.047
